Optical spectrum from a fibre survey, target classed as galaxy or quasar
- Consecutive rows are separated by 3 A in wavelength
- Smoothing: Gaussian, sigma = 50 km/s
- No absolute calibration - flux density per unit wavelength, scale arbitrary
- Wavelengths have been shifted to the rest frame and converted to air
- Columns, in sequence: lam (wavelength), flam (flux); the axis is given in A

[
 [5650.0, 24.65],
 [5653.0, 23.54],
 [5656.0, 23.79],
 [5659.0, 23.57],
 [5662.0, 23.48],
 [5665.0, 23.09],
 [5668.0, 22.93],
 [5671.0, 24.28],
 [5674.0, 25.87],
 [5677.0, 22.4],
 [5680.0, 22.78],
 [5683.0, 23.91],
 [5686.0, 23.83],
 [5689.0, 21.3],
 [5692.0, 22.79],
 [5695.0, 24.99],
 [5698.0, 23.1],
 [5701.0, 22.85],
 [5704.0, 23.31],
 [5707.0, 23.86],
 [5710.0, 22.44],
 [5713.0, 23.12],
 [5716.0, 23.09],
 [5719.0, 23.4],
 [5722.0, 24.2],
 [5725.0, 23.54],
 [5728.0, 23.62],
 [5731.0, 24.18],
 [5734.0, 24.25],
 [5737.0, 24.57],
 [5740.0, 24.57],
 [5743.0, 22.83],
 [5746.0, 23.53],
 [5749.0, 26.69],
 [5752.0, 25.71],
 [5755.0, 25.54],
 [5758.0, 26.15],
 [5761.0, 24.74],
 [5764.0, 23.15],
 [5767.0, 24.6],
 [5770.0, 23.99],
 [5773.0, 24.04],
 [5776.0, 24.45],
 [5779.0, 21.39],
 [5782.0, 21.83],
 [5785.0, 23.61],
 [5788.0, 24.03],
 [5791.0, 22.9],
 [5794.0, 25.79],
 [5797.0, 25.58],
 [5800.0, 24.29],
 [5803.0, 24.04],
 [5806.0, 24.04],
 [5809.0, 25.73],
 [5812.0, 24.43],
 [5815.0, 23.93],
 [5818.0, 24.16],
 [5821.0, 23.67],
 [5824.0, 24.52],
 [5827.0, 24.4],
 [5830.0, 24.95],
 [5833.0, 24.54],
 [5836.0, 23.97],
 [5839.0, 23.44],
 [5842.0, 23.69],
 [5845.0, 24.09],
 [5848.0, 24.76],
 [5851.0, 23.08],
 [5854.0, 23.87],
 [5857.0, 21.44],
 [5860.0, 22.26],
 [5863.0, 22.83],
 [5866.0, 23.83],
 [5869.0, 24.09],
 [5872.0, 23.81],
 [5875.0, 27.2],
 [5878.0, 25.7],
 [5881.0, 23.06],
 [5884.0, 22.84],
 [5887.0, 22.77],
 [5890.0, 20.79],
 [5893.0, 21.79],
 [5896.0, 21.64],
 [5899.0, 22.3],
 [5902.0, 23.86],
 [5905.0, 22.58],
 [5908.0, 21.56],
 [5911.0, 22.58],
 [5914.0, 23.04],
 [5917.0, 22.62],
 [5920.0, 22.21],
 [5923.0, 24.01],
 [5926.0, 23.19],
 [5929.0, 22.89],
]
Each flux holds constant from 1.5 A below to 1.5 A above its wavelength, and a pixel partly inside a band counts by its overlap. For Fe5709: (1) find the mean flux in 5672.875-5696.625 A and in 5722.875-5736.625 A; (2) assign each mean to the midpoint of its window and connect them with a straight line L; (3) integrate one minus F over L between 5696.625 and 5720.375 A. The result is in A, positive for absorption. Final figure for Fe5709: 0.6 A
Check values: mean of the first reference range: 23.4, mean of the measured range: 23.1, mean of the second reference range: 24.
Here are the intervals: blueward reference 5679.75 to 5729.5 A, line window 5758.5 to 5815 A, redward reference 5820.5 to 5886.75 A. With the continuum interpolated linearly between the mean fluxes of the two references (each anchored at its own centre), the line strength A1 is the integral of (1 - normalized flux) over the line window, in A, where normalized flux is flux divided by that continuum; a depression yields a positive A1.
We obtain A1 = -1.04 A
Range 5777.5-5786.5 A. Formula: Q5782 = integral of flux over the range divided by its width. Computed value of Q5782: 22.3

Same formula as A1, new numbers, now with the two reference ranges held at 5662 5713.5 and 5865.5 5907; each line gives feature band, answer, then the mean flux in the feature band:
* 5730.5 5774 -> -2.3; 24.6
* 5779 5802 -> -0.5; 23.8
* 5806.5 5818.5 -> -0.6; 24.6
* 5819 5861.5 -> -0.9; 23.8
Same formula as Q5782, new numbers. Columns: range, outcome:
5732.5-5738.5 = 24.4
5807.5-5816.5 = 24.7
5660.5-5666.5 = 23.3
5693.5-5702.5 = 23.6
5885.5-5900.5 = 21.9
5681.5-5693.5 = 23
